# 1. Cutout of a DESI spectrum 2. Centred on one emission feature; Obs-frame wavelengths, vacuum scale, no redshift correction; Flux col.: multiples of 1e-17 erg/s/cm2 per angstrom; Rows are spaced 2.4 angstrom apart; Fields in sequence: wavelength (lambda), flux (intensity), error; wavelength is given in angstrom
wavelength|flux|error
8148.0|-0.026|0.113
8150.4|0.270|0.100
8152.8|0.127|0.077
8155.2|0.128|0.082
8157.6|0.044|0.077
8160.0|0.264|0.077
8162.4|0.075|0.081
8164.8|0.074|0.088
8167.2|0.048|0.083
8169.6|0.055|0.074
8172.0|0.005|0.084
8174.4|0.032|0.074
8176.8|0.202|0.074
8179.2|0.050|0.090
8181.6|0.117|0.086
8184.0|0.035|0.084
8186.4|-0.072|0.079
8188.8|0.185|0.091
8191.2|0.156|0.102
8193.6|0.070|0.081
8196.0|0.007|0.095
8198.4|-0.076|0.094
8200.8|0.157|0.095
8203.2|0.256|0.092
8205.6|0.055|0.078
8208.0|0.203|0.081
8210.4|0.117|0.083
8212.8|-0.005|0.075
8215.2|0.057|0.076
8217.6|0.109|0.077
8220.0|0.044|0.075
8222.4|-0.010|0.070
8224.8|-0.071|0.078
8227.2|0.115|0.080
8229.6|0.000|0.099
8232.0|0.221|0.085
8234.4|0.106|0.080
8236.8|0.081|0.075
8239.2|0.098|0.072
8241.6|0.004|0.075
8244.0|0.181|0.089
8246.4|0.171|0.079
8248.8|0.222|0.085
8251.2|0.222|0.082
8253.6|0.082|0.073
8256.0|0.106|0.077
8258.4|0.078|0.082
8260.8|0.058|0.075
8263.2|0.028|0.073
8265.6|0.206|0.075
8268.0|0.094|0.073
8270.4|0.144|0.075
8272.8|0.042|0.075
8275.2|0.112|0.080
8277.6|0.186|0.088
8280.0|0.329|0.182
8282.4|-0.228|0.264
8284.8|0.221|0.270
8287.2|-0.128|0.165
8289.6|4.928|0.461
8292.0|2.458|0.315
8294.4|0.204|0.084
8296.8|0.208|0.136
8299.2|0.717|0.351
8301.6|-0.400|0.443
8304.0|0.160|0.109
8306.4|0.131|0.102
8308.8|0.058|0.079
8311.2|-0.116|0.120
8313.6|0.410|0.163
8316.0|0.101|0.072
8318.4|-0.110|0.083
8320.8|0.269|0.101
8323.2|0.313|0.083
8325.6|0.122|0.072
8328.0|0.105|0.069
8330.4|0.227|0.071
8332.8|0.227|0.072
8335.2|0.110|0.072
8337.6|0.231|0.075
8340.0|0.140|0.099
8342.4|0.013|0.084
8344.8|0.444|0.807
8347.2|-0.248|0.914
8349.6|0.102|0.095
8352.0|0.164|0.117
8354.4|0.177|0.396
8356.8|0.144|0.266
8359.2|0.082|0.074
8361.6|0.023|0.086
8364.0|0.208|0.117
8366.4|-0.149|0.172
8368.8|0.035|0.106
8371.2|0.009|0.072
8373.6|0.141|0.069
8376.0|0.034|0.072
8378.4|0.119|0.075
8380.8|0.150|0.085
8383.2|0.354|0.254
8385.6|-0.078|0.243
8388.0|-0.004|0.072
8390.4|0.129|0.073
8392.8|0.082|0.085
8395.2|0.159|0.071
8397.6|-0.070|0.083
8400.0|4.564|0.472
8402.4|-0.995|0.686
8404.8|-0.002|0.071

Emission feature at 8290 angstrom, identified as H-gamma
